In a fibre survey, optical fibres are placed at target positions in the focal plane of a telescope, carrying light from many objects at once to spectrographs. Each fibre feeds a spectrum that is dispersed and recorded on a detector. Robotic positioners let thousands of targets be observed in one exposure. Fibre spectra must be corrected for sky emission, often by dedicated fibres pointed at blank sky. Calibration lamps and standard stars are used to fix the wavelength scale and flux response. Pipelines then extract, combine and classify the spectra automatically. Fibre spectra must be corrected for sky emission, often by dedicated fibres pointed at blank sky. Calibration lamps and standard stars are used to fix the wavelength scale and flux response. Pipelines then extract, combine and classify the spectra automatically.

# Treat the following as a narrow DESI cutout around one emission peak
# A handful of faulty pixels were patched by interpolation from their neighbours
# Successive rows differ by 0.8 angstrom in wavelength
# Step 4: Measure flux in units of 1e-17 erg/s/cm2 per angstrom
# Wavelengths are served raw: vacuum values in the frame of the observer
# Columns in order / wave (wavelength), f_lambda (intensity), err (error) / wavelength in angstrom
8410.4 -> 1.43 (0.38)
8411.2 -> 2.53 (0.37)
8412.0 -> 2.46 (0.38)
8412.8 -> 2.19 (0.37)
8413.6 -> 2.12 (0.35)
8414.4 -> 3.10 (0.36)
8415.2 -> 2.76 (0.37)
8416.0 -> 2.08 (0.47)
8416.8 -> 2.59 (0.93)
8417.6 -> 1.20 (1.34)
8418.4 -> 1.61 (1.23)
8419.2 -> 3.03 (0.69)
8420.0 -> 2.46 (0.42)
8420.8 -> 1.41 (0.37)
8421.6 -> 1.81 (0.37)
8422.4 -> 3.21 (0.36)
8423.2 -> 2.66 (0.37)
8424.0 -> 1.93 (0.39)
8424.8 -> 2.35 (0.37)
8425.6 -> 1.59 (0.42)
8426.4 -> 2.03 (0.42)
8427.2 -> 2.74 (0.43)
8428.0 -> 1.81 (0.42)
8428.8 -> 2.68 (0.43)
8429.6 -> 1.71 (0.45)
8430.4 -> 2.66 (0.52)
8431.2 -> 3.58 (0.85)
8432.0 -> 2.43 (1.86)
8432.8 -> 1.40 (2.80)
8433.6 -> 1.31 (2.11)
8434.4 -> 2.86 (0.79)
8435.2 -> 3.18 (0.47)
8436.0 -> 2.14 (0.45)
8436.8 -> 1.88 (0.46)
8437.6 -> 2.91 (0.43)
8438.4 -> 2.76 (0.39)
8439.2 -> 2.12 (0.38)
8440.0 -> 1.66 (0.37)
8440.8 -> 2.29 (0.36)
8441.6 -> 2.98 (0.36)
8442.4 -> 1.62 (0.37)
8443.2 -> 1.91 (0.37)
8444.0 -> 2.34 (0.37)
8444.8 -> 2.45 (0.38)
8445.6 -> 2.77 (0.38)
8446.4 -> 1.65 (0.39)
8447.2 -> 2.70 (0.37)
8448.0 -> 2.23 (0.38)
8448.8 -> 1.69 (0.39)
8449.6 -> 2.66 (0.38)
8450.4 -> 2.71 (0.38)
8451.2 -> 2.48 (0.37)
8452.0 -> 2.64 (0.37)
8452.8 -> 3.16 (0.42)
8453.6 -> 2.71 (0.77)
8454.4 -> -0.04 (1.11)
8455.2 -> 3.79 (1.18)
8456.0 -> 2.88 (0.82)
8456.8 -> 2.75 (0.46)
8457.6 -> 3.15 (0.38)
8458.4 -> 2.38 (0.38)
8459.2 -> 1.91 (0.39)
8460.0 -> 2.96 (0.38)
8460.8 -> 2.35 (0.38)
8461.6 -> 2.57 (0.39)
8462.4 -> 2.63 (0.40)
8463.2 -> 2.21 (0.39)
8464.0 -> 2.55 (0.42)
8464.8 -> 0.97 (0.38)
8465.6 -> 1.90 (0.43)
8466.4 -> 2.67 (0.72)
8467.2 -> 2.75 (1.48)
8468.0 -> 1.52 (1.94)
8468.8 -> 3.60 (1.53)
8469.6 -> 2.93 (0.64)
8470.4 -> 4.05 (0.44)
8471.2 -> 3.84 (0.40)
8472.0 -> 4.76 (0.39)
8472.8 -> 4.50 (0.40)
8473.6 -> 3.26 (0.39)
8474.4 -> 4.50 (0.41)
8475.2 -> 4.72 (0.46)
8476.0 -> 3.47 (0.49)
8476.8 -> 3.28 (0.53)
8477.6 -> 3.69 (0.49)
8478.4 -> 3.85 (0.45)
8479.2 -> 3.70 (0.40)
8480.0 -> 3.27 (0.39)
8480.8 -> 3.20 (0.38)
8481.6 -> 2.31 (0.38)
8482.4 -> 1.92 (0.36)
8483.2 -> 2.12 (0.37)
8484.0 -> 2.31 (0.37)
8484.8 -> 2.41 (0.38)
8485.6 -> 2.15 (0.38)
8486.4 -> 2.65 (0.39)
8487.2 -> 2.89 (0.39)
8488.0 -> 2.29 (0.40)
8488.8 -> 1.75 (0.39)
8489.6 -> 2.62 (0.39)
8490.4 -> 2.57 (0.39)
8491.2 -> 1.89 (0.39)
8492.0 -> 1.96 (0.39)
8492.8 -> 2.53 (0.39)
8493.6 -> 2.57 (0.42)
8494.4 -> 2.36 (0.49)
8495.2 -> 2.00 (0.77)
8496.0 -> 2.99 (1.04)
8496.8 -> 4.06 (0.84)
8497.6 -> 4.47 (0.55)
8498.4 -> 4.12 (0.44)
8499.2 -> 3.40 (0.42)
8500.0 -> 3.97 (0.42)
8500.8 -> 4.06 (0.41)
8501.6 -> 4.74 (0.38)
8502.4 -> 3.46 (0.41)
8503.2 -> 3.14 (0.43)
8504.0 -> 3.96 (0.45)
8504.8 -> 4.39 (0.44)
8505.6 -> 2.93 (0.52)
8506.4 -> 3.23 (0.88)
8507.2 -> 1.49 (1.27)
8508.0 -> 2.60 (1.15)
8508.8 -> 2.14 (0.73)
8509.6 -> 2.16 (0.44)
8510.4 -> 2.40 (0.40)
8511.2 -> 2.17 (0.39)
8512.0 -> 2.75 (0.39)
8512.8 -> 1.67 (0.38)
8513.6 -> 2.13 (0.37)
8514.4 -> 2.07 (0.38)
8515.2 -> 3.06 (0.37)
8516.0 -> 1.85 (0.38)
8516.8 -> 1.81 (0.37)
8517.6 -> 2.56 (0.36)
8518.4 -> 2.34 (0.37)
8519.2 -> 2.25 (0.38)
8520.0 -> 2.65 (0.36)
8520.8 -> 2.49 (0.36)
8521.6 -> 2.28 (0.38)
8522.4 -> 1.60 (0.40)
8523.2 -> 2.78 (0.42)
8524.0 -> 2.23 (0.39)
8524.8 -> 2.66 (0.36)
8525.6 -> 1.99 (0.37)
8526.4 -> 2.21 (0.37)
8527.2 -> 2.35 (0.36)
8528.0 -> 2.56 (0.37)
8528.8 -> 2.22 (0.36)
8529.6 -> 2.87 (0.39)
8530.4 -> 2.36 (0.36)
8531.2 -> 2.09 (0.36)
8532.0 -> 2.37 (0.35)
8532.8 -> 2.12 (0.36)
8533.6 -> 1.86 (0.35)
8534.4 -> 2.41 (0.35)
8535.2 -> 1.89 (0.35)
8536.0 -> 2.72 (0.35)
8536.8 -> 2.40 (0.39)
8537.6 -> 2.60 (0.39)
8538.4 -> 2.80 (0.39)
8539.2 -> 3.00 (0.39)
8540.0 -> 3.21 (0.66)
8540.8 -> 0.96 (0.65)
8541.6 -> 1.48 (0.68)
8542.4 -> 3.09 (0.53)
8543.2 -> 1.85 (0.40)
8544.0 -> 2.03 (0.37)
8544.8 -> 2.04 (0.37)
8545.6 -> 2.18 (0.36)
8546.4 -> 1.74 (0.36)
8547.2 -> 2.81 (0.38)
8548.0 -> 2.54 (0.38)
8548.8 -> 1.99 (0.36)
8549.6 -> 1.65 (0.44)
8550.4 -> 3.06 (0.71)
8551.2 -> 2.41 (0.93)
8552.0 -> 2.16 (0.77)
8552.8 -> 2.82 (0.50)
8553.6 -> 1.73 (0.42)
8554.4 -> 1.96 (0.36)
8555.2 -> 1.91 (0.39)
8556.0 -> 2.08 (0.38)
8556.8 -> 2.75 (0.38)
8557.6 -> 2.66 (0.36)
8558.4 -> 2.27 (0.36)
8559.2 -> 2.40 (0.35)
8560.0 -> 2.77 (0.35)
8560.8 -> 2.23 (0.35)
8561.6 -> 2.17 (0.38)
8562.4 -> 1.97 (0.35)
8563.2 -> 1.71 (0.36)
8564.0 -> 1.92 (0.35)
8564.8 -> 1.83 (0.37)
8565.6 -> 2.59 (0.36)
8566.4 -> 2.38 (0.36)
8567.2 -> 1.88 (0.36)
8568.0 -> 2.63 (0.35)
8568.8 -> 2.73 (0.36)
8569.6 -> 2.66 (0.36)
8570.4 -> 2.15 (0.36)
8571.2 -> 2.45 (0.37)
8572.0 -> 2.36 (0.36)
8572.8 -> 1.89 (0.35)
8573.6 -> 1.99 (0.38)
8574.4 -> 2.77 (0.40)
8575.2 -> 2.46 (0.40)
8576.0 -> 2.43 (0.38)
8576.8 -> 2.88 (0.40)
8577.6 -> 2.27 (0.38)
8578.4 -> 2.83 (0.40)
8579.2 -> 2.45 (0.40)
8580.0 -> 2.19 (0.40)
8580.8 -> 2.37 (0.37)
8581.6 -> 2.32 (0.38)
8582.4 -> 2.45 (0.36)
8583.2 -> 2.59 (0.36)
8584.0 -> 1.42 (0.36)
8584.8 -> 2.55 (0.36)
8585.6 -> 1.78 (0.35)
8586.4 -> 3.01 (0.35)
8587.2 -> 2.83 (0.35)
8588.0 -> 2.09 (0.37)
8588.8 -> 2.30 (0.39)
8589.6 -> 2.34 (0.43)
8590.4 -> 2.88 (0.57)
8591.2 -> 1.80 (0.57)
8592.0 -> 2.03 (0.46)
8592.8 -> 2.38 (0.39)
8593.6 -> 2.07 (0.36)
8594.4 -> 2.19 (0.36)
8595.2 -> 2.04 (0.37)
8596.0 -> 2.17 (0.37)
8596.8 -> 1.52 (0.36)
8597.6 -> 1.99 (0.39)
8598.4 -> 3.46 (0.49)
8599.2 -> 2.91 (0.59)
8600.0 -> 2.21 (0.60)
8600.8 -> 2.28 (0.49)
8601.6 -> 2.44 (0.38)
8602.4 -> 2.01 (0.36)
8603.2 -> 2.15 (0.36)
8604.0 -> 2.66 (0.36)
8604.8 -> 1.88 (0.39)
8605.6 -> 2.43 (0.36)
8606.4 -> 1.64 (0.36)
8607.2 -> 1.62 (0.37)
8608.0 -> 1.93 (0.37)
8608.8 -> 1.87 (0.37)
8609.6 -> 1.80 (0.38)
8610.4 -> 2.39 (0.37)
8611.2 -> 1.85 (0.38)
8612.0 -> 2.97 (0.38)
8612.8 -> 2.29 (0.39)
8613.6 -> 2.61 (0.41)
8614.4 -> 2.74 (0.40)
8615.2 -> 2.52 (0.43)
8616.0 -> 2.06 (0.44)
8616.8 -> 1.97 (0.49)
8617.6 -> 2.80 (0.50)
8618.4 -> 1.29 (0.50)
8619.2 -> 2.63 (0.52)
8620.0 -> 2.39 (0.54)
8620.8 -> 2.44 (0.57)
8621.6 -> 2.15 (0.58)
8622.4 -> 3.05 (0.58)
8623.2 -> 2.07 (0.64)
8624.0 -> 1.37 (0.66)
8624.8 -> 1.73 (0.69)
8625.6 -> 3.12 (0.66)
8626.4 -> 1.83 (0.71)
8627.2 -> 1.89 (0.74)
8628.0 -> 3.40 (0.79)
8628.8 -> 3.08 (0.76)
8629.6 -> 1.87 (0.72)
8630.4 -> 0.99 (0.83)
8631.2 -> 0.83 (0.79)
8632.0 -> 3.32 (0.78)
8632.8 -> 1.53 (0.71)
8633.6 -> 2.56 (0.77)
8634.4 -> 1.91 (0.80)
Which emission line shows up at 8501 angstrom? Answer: [N II]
